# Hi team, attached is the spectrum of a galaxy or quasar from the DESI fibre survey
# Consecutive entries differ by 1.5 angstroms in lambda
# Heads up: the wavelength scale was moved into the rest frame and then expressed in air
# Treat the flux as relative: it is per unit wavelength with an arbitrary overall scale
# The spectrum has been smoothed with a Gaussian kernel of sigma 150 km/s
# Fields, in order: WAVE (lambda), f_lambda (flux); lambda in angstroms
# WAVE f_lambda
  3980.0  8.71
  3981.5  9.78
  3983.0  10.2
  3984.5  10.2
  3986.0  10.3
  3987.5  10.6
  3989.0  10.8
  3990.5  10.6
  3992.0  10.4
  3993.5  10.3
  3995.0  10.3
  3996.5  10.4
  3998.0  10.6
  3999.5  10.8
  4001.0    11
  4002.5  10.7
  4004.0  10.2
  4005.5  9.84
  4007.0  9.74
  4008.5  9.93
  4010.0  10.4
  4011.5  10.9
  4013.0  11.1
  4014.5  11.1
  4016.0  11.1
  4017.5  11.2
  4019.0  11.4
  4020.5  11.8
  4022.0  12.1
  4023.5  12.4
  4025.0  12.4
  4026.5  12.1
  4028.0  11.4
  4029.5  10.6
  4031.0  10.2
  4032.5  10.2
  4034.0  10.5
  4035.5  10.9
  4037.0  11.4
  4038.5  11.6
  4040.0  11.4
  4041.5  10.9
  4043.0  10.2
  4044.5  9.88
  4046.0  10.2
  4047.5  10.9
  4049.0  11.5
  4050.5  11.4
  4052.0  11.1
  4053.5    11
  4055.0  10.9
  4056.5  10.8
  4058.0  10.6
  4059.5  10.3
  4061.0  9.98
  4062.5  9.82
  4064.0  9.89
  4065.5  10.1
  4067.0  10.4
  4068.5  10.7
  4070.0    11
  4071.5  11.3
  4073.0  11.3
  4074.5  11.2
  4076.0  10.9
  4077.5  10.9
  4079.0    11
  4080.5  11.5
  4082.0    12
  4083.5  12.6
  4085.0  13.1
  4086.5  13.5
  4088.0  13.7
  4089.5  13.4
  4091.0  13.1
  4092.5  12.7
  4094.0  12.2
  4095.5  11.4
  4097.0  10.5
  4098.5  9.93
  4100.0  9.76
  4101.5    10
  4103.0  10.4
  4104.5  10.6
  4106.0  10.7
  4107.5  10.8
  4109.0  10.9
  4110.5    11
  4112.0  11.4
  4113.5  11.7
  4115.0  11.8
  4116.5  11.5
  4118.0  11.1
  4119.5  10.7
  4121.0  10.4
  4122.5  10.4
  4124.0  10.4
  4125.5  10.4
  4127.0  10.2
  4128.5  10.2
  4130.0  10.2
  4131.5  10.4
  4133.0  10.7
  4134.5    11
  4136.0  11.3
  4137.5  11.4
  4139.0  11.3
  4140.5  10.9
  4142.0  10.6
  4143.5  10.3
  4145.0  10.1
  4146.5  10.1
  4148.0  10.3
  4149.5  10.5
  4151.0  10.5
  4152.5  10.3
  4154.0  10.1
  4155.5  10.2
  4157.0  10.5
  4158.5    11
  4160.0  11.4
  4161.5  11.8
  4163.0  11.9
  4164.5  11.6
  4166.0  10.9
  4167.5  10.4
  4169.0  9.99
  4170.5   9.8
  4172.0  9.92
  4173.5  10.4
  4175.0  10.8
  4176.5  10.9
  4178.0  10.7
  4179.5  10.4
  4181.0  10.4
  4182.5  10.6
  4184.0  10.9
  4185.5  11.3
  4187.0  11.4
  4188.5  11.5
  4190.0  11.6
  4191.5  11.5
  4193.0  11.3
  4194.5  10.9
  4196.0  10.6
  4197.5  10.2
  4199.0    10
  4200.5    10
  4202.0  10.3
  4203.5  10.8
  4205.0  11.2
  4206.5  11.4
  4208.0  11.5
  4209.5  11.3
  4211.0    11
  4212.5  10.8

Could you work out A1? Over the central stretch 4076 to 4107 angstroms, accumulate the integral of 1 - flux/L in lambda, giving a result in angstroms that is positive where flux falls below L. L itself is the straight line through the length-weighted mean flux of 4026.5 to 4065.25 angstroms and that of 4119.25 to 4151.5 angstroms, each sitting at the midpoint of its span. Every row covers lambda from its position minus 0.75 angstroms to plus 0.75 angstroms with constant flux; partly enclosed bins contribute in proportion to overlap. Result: -2.9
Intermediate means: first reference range 10.7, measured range 11.6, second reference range 10.6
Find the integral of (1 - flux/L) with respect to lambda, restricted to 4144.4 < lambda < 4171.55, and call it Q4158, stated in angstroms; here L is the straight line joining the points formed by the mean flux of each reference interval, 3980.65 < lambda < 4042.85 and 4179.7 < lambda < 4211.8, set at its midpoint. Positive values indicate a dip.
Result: 0.7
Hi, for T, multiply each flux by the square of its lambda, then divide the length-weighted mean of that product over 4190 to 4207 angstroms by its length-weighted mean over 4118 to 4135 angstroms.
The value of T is 1.06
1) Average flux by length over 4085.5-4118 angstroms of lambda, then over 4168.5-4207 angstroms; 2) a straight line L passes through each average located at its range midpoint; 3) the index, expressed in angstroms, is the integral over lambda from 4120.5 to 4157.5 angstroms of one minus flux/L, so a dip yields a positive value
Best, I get 2.13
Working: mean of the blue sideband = 11.5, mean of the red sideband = 10.7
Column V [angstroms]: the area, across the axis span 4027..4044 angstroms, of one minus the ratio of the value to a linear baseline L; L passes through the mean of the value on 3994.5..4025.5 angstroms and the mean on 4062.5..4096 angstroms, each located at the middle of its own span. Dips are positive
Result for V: 0.5 angstroms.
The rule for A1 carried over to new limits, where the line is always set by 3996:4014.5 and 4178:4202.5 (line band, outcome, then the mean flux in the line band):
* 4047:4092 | -3.1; 11.3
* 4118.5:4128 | 0.2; 10.4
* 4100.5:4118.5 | -0.5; 11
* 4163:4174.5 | 0.3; 10.5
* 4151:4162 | 0.0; 10.7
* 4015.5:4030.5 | -1.6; 11.6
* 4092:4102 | -0.2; 10.9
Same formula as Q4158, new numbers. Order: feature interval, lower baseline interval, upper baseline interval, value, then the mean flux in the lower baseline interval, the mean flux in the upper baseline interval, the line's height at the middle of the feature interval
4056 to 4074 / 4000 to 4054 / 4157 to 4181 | 0.64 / 11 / 10.8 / 10.9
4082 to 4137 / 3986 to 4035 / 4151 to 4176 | -2.54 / 10.8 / 10.7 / 10.7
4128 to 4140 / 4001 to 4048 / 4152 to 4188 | -0.04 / 10.9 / 10.7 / 10.8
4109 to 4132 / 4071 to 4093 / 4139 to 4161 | 0.90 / 12.2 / 10.5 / 11.2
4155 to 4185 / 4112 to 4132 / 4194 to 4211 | 0.05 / 10.8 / 10.8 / 10.8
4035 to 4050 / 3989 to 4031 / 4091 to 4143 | 0.00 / 10.9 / 10.9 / 10.9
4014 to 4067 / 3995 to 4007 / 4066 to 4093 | 0.99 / 10.4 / 11.9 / 11.2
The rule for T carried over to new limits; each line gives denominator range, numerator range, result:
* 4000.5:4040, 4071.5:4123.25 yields 1.08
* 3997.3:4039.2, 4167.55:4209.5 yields 1.06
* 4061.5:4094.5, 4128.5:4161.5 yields 0.94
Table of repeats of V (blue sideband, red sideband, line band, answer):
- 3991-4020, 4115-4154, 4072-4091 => -2.7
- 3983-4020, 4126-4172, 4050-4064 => 0.0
